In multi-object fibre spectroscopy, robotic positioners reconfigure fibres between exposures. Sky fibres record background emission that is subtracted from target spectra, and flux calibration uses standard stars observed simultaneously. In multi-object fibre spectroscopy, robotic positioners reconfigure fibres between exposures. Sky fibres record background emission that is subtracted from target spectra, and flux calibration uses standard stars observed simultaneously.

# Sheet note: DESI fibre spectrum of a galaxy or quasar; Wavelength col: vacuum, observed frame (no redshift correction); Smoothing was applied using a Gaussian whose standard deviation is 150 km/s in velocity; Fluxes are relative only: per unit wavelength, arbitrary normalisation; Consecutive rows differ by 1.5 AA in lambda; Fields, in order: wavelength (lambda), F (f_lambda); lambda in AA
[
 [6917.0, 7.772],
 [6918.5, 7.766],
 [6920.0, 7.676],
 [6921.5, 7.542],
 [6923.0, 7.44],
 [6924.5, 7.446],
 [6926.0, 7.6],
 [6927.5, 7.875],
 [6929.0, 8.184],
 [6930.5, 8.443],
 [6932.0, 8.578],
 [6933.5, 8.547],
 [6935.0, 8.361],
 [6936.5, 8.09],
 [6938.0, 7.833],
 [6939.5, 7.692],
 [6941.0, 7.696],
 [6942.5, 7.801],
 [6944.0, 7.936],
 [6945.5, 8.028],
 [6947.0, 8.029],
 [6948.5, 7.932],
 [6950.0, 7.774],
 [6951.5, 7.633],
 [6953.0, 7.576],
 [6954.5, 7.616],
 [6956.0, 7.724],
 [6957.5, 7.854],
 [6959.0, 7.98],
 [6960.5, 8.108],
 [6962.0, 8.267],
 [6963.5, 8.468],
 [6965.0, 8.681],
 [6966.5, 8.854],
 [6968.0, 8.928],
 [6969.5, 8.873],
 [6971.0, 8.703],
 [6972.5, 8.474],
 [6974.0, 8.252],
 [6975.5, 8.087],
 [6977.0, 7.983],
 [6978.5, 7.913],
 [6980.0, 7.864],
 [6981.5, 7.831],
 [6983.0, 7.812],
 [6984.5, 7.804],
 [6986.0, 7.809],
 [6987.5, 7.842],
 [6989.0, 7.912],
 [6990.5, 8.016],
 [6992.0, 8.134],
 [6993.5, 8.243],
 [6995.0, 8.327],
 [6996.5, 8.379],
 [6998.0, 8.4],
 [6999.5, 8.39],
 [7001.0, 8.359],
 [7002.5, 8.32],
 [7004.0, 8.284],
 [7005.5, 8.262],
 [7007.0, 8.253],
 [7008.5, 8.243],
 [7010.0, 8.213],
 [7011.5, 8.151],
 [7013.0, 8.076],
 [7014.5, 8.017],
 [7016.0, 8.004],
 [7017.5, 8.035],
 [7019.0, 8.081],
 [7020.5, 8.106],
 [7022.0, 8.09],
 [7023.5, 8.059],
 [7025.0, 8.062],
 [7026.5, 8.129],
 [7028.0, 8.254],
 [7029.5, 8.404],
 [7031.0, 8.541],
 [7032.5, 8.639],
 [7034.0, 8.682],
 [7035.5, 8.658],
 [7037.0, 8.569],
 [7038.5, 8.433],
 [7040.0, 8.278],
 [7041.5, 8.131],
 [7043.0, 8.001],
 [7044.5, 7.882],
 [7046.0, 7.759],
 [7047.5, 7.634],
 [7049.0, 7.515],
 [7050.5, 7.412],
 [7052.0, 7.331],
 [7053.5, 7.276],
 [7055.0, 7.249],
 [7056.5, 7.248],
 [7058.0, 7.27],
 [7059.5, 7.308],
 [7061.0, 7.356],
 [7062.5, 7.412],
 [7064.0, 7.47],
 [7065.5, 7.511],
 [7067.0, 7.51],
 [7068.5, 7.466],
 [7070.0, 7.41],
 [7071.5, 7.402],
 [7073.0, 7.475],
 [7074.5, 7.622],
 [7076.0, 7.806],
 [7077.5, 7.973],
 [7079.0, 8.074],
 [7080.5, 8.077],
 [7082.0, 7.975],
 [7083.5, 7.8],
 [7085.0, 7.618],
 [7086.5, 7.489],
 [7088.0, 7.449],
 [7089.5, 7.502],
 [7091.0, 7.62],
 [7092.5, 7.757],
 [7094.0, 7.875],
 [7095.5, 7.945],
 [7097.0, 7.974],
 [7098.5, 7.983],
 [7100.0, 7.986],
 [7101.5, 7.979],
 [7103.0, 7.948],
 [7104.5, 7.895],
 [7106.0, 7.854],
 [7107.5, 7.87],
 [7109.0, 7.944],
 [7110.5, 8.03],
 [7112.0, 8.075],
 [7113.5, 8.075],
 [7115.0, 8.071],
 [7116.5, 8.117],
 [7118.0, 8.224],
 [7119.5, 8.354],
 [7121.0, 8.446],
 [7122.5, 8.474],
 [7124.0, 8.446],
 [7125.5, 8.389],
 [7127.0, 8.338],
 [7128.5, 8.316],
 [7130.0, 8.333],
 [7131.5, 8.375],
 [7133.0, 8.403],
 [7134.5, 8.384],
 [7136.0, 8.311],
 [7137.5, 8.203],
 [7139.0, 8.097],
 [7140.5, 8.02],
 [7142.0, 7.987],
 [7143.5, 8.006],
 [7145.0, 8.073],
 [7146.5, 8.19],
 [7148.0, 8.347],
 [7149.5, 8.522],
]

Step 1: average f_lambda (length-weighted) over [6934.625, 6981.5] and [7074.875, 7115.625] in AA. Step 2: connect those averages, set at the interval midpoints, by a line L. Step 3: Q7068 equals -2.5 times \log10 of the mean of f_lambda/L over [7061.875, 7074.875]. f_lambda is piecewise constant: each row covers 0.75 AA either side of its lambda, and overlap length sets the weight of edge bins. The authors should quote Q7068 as 0.06 mag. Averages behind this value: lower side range 8.09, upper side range 7.87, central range 7.47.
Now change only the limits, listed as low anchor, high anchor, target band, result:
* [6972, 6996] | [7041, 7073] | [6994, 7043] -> -0.07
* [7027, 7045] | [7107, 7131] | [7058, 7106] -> 0.08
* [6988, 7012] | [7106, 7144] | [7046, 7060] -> 0.12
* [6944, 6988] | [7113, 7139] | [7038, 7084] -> 0.08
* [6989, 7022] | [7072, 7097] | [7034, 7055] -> 0.01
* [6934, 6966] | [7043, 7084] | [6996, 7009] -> -0.07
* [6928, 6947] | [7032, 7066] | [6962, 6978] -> -0.07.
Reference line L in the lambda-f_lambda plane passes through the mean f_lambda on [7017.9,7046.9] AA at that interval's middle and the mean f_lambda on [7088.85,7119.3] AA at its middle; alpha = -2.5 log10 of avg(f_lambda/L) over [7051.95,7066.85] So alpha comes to 0.11 mag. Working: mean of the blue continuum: 8.24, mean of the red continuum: 7.95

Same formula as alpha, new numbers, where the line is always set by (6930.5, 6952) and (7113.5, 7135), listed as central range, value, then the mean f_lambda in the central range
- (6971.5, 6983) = 0.00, 8.06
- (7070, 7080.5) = 0.07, 7.73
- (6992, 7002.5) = -0.03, 8.33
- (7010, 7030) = 0.00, 8.11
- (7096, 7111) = 0.05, 7.94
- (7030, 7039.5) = -0.05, 8.57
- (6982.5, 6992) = 0.03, 7.89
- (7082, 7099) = 0.07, 7.74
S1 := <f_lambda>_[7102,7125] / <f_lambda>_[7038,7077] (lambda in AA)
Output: 1.07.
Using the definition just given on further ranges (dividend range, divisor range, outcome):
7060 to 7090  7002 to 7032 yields 0.93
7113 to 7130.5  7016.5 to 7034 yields 1.01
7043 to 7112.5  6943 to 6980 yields 0.94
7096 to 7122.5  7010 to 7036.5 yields 0.98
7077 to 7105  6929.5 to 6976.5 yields 0.96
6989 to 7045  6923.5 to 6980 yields 1.02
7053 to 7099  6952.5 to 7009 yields 0.93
